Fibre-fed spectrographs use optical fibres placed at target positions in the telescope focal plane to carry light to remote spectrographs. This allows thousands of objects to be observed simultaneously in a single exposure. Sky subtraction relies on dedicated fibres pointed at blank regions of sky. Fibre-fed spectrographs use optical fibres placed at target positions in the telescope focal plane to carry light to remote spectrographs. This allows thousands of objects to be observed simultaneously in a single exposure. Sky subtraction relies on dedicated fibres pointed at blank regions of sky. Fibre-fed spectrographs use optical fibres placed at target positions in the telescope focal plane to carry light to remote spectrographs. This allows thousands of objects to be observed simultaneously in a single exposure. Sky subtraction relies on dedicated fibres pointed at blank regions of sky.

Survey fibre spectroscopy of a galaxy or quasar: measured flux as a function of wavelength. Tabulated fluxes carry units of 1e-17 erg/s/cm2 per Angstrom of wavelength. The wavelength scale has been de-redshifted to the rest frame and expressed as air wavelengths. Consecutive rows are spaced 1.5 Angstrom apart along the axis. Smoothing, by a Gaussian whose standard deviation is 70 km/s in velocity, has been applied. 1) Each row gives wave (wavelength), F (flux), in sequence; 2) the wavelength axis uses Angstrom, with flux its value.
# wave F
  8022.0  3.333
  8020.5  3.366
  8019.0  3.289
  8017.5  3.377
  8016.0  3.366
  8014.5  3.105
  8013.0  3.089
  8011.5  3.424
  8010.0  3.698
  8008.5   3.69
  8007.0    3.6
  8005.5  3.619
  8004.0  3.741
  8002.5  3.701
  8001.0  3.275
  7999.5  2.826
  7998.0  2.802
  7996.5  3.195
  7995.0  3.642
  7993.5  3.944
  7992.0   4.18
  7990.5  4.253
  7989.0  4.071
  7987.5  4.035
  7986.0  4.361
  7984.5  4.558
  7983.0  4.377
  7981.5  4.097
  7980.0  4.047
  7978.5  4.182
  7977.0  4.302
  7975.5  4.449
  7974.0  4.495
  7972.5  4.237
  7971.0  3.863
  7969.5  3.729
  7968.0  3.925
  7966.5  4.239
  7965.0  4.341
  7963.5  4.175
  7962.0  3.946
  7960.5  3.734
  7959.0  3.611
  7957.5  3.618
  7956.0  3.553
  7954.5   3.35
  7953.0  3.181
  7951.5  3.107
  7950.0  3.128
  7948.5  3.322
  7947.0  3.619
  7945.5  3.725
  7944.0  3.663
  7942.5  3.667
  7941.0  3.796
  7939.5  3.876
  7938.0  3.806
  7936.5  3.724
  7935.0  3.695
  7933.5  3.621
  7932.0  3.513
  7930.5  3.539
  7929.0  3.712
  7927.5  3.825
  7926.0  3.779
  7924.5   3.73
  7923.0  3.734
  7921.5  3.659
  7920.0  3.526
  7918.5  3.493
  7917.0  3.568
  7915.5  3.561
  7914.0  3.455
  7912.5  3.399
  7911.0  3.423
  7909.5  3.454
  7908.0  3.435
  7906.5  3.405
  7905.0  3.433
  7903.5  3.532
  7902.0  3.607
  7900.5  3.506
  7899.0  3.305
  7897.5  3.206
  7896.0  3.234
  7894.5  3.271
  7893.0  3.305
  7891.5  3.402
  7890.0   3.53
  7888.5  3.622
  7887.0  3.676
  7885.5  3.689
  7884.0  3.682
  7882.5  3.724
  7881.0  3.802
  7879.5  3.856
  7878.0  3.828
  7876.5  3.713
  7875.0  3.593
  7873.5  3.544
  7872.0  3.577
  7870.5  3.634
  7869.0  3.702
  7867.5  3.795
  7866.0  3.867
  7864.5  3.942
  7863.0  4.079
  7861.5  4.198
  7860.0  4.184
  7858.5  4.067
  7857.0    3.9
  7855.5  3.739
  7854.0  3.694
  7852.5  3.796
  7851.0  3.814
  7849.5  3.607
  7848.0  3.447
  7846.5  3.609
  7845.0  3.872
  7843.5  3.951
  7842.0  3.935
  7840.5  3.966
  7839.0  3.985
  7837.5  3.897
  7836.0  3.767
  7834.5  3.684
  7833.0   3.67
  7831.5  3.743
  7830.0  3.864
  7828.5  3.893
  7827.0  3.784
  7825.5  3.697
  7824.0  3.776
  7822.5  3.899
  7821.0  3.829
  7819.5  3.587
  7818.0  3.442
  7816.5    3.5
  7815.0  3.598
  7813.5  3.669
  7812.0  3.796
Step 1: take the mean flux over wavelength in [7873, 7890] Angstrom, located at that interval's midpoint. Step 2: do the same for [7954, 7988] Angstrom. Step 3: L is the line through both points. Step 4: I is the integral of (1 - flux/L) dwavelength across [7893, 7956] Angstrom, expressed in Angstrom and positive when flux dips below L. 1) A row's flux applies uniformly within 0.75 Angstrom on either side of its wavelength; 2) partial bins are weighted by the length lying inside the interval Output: 5.6 Angstrom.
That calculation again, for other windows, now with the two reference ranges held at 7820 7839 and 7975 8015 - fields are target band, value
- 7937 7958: 1.4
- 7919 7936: 0.6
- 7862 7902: 1.8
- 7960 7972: -0.7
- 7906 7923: 1.3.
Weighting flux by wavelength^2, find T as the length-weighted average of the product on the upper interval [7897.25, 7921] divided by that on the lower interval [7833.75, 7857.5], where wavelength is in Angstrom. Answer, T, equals 0.93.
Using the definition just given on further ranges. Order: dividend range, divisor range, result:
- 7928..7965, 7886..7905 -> 1.07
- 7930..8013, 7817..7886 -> 1.03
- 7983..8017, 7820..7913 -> 1.02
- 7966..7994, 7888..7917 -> 1.24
